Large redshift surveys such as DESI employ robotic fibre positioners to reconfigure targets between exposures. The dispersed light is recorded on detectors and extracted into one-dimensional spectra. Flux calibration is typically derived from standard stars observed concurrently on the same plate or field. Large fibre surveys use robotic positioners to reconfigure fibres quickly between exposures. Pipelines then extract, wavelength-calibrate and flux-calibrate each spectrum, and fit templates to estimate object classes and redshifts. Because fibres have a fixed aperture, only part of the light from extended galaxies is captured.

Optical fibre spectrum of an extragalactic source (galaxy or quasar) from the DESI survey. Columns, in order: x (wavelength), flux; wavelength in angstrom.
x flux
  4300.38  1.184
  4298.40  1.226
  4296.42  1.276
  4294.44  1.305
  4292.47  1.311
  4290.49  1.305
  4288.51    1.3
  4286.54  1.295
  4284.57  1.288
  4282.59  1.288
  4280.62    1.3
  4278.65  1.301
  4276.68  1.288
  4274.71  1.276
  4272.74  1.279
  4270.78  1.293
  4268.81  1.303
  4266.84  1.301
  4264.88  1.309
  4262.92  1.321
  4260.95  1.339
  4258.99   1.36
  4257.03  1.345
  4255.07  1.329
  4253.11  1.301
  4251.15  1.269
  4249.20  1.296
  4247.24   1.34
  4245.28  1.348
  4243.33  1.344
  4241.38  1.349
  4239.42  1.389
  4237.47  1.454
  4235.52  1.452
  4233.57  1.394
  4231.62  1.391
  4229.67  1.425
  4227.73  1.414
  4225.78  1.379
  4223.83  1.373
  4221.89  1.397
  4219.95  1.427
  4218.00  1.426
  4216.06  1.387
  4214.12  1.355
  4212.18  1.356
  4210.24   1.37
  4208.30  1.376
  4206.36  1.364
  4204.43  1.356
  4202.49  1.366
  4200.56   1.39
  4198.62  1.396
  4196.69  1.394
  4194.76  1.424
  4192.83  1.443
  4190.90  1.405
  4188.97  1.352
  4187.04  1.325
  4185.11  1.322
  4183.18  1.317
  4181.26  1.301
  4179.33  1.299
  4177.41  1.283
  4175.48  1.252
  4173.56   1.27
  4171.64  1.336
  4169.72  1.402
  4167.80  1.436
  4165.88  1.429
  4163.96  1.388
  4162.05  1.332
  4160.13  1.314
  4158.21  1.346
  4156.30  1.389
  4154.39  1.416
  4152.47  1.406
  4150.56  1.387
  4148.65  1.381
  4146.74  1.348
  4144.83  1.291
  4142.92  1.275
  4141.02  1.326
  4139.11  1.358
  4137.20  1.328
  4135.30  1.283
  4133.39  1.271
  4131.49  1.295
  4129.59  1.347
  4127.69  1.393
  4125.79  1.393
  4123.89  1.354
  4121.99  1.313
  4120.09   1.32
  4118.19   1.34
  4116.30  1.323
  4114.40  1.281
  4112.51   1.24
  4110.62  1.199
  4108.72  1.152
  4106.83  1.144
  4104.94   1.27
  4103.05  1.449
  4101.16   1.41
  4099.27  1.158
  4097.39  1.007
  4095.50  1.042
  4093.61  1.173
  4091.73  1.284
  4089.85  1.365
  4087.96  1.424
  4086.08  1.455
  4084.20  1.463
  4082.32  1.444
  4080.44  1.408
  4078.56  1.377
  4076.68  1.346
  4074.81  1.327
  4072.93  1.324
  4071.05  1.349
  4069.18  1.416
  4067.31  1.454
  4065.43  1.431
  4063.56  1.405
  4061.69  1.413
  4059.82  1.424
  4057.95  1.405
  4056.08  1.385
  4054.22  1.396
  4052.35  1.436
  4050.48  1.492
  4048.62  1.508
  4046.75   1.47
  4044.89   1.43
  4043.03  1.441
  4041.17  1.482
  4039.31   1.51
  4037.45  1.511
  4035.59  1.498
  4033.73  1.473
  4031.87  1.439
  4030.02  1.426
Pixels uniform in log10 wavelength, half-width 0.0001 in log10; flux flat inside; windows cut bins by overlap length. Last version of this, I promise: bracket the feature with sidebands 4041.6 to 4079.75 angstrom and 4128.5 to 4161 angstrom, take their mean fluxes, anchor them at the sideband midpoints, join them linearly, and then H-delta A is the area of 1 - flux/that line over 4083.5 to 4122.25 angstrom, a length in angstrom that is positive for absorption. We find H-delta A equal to 2.8 angstrom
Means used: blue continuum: 1.41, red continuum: 1.34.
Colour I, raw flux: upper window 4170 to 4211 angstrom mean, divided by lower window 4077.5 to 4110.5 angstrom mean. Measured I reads 1.04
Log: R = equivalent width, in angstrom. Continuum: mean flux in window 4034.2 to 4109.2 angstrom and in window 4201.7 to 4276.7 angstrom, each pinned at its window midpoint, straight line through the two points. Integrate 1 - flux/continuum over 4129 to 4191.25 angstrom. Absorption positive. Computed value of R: 1.1 angstrom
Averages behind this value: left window 1.37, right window 1.36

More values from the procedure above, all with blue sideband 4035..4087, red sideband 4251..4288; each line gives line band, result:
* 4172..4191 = 0.7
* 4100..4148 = 2.9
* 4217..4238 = -1.3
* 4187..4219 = -0.9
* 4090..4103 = 1.8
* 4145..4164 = 0.1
